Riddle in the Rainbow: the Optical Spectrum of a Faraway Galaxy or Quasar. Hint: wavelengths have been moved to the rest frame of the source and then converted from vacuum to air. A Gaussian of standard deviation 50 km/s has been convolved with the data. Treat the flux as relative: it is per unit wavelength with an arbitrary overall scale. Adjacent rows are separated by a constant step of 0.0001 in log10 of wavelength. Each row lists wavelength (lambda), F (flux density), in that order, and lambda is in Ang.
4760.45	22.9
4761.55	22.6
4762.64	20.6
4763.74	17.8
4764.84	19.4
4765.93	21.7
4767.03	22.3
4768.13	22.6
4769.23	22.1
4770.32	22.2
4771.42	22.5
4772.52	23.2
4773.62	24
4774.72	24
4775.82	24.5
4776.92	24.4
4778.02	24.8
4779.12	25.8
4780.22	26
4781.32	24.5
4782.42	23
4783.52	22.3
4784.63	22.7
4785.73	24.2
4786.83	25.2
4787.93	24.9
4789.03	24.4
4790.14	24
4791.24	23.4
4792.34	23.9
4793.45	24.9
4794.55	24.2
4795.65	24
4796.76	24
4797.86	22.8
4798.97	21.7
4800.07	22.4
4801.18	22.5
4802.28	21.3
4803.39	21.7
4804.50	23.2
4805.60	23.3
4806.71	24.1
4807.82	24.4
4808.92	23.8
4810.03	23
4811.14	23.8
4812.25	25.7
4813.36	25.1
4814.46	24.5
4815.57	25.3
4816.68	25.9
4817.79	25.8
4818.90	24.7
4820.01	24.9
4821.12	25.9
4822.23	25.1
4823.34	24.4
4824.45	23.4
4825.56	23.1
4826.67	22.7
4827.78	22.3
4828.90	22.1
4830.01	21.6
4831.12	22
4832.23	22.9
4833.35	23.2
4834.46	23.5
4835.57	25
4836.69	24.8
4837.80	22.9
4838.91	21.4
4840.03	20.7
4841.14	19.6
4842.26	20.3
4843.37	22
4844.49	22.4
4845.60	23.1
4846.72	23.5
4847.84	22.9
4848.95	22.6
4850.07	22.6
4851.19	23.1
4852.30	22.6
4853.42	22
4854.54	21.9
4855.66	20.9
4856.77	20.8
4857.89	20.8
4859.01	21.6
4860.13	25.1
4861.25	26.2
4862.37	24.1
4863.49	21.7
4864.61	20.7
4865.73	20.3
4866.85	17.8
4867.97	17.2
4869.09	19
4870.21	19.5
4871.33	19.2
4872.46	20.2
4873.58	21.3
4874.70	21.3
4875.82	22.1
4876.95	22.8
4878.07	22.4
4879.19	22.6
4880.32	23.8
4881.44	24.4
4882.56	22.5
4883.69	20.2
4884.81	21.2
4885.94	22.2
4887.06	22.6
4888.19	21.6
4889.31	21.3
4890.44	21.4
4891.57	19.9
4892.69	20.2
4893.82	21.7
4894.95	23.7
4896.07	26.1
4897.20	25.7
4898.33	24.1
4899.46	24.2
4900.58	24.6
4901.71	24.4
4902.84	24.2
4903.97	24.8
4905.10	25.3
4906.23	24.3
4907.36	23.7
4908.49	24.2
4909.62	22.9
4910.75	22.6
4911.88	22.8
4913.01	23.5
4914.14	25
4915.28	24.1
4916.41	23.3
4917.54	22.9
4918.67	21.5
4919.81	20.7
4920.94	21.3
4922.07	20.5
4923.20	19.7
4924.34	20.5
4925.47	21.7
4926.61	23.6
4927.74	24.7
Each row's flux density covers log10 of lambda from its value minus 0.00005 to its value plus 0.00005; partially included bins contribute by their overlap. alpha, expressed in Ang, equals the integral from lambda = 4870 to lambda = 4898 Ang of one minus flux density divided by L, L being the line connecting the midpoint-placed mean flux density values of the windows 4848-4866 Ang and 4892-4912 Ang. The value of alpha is 1.47 Ang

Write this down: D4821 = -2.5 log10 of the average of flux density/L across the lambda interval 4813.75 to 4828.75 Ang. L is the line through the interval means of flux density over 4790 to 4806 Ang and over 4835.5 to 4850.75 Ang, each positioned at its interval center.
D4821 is -0.08 mag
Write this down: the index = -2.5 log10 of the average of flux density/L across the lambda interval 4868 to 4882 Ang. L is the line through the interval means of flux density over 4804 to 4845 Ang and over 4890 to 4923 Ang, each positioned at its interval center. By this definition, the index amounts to 0.09 mag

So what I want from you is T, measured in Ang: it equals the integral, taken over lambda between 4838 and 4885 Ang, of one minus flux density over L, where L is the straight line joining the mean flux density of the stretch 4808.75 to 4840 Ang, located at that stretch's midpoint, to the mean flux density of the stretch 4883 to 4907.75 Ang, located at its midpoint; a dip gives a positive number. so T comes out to 3.5 Ang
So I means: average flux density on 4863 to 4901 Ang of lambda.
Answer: 21.7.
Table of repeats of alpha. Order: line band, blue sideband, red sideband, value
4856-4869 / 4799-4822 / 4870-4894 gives 0.51 Ang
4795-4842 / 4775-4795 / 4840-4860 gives -0.70 Ang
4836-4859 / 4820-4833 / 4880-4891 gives 0.82 Ang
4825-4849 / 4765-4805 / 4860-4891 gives -0.14 Ang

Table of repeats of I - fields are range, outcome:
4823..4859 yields 22.4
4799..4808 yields 22.7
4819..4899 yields 22.3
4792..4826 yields 24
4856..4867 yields 22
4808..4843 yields 23.5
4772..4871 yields 23.1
